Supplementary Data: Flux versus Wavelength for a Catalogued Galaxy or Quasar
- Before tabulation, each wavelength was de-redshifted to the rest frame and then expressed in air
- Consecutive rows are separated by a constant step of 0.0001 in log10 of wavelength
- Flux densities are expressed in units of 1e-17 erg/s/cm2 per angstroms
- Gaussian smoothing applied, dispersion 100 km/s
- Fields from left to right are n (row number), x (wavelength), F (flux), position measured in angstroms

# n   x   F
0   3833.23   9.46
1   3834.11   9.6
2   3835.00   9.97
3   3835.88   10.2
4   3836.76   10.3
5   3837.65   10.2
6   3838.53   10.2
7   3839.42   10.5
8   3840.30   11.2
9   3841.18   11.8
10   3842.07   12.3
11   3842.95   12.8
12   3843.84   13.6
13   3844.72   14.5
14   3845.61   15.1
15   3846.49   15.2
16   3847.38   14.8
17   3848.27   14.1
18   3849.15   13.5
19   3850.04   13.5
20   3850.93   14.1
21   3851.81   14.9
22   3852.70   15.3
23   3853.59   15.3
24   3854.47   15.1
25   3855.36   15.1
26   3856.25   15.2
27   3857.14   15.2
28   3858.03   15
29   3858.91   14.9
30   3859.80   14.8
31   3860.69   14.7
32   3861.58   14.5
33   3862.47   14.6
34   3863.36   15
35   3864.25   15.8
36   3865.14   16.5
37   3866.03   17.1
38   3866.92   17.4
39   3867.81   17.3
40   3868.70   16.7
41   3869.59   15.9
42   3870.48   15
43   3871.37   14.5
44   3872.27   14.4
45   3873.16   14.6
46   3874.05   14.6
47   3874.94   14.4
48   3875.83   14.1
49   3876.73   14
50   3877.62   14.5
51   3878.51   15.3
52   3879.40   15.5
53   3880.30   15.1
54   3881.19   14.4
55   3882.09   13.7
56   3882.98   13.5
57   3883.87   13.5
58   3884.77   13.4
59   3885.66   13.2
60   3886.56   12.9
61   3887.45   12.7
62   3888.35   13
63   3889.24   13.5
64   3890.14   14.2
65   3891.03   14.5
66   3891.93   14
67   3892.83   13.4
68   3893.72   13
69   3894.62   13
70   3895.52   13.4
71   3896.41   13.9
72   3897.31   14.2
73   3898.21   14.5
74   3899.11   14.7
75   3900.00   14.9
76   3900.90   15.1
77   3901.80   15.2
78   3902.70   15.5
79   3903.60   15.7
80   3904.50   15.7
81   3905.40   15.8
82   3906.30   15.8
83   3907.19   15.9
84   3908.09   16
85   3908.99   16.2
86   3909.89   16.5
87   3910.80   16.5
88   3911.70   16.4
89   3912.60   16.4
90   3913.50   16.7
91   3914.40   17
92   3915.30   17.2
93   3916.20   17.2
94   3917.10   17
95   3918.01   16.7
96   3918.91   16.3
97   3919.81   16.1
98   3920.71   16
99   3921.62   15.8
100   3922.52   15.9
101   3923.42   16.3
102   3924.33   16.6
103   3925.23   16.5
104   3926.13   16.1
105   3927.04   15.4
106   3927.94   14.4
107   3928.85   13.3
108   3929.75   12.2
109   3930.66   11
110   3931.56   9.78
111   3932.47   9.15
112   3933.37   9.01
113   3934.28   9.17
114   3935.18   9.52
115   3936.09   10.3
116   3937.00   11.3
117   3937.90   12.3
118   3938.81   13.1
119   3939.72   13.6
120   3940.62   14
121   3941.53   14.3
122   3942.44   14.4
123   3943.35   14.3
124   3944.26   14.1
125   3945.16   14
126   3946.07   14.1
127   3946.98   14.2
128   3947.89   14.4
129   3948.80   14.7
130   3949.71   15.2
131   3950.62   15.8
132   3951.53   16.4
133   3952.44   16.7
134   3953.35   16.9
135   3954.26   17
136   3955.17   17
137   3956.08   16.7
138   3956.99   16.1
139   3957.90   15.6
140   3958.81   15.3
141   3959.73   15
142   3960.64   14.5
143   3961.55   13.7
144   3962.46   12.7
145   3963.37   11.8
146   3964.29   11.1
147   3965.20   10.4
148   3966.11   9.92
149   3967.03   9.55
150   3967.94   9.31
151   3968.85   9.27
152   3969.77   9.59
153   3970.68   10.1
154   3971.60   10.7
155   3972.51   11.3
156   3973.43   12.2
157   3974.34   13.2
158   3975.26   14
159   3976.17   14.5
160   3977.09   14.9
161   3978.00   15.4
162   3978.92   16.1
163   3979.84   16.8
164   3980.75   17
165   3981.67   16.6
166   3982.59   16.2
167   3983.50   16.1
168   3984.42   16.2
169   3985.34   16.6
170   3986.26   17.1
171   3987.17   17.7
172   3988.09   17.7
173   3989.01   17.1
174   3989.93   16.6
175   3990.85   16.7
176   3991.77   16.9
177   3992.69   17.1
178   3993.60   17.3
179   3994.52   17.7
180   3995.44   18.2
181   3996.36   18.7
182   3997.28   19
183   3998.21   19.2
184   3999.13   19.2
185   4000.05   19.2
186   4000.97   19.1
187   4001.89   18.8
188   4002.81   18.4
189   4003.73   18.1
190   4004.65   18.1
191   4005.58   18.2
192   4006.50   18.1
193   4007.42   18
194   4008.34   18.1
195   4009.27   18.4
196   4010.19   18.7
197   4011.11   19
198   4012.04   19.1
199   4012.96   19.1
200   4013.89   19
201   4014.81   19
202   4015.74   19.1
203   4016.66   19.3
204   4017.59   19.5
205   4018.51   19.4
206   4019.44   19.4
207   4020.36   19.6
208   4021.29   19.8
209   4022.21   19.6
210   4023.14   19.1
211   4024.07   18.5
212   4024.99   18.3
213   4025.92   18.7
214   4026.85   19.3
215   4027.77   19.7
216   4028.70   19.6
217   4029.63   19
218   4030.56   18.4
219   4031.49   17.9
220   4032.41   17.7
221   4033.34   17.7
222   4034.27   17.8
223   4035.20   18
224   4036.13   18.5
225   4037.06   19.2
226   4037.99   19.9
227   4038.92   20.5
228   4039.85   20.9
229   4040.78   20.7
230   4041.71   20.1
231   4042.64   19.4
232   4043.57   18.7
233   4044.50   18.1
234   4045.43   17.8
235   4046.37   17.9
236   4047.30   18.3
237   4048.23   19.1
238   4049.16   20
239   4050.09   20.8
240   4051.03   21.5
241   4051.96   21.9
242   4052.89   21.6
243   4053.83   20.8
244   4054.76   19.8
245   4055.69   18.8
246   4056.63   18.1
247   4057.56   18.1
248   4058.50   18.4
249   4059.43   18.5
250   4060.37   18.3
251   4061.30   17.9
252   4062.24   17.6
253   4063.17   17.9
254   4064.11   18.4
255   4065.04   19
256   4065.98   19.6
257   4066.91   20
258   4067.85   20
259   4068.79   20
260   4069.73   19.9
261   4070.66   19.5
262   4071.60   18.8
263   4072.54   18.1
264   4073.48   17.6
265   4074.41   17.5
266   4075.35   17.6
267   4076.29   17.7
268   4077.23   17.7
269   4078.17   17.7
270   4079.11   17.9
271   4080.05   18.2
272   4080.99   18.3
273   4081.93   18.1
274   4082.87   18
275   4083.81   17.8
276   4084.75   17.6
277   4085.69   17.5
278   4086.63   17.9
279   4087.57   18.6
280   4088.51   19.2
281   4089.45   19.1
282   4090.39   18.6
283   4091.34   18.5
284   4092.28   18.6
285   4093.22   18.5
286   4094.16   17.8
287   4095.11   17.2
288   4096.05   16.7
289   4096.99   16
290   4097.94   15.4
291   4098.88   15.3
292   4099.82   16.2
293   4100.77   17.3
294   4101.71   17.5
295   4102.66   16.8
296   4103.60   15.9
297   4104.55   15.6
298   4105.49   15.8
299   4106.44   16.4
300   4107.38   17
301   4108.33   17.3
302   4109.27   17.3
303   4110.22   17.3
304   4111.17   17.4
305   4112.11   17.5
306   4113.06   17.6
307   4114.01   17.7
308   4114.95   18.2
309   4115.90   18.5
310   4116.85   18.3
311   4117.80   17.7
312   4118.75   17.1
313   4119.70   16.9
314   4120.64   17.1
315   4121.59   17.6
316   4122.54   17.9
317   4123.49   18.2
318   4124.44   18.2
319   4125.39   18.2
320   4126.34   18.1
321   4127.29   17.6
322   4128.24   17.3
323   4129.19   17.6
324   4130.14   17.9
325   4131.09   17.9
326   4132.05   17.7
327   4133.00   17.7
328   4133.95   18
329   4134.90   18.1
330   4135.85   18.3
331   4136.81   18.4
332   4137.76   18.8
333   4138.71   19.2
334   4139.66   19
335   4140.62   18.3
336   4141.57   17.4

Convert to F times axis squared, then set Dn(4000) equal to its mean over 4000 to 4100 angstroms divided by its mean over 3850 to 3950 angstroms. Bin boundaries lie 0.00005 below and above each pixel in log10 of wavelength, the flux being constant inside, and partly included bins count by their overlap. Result 1.4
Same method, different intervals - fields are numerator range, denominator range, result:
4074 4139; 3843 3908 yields 1.35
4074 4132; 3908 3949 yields 1.33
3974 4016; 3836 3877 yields 1.31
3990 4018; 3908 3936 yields 1.31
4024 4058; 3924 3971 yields 1.52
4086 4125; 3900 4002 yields 1.26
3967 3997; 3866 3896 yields 1.11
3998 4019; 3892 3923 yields 1.27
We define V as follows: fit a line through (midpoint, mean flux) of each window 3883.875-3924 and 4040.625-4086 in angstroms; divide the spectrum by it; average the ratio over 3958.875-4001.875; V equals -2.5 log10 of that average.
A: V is 0.13 mag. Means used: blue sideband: 15.2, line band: 15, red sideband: 18.8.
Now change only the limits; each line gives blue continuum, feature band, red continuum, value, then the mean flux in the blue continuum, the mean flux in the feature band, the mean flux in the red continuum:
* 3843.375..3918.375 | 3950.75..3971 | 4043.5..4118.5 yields 0.203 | 15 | 13.5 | 18.2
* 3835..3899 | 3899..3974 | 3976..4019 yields 0.133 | 14.1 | 14.2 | 17.8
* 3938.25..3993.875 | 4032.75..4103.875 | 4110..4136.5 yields -0.117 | 14.5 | 18.5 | 17.8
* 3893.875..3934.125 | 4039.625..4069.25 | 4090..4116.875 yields -0.164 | 15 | 19.3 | 17.2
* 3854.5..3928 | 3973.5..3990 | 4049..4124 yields 0.035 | 15.2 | 16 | 18.1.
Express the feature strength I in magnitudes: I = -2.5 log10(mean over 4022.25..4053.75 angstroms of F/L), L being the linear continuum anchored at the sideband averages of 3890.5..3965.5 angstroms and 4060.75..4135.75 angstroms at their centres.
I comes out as -0.157 mag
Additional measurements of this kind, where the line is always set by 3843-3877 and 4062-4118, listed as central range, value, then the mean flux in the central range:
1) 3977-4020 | -0.078 mag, 17.9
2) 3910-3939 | 0.106 mag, 14.3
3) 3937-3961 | 0.081 mag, 14.9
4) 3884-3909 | 0.078 mag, 14.4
